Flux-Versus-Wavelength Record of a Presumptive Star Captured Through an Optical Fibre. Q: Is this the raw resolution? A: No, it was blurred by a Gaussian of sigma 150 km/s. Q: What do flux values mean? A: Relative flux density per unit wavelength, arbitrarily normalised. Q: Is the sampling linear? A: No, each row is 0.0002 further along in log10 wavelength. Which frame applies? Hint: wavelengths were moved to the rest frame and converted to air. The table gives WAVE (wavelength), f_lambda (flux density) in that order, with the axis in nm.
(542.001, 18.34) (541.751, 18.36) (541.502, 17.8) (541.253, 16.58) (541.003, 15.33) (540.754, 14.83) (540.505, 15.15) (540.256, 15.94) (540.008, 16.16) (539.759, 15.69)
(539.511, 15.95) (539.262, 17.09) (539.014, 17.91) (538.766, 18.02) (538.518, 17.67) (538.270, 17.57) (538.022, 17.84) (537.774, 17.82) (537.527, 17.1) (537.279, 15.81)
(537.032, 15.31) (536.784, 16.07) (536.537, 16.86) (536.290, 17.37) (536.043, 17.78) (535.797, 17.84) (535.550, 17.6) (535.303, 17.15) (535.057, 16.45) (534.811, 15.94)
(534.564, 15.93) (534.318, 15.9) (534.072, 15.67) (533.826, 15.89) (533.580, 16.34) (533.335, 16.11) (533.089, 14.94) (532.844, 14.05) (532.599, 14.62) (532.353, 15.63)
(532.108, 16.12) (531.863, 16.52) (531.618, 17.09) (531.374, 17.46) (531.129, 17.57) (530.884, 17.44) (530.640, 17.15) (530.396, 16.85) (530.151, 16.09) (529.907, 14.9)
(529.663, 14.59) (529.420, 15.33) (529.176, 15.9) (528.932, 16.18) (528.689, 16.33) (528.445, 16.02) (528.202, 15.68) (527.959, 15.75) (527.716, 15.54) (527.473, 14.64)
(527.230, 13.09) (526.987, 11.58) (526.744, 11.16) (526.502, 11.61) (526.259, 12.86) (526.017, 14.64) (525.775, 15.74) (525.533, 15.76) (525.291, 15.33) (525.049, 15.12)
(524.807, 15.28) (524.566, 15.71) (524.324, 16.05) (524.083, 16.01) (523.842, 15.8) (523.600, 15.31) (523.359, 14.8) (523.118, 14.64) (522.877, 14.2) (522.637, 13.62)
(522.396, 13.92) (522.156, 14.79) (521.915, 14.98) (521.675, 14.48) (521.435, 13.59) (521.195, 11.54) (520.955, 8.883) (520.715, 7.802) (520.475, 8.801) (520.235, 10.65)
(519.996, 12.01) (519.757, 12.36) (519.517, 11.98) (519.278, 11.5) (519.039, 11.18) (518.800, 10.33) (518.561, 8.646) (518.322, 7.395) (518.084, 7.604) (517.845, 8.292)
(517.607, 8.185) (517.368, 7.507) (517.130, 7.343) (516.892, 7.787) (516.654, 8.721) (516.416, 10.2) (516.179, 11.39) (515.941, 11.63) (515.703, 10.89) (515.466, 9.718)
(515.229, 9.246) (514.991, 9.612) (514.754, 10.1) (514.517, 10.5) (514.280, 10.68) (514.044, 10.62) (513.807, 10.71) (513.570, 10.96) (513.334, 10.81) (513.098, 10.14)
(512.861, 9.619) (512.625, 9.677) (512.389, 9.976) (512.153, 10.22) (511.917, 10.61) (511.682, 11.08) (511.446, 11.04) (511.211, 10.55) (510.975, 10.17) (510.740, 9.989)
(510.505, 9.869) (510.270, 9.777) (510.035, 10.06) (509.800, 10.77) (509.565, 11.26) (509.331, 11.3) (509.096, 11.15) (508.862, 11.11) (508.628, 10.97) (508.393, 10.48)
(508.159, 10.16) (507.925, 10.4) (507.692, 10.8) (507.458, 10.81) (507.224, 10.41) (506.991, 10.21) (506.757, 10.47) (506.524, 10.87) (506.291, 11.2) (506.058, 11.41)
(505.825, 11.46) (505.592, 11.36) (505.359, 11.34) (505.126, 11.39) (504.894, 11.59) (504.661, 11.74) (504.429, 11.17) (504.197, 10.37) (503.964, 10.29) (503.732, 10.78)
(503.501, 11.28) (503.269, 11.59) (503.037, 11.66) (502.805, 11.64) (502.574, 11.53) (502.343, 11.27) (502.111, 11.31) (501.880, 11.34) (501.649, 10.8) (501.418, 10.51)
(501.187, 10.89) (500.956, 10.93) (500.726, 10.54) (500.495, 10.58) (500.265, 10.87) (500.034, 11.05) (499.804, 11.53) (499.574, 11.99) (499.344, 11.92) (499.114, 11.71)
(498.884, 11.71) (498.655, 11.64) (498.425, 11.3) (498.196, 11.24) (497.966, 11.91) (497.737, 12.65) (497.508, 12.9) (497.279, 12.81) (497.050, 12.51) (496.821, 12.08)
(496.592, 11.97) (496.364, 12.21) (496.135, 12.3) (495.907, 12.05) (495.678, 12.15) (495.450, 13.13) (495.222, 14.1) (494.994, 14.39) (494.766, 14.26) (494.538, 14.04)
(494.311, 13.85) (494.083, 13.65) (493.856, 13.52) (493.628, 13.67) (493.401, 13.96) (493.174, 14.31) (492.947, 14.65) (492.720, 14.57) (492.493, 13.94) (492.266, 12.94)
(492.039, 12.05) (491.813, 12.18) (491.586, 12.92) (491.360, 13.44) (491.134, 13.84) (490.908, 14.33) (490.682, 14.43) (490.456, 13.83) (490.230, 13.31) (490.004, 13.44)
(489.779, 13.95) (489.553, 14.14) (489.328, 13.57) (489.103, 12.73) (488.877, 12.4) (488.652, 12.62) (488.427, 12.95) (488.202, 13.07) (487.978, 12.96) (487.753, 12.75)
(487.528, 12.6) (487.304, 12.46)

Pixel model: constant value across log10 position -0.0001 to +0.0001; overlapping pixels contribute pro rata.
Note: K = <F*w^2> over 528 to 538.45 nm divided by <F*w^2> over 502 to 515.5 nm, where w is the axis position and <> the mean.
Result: 1.68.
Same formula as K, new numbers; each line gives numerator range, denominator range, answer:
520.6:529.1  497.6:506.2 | 1.38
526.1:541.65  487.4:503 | 1.48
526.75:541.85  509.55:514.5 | 1.70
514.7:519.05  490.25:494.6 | 0.74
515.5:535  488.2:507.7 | 1.24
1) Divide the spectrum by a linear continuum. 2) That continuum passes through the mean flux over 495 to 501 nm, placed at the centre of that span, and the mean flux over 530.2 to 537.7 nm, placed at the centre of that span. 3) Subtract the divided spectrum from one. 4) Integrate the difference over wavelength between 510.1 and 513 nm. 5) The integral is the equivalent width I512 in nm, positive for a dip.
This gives 0.73 nm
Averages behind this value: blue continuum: 12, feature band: 10.2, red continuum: 16.4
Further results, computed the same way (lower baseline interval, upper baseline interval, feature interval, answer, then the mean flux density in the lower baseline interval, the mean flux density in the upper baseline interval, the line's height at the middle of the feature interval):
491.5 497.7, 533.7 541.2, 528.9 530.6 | 0.026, 13.2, 16.6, 16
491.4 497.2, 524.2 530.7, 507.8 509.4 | 0.368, 13.3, 15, 14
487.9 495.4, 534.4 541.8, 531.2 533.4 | 0.064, 13.6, 16.7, 16.3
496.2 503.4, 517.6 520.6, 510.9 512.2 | -0.006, 11.6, 9.98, 10.6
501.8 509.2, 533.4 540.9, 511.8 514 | 0.363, 11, 16.6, 12.3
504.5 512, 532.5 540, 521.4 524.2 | -0.186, 10.8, 16.5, 13.8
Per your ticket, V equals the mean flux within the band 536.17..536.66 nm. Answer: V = 17.1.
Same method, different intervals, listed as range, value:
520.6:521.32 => 9.45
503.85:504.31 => 10.3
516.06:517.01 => 9.53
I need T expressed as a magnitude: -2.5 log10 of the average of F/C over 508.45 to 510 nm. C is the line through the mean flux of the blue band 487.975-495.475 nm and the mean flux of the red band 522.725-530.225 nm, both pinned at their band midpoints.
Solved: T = 0.28 mag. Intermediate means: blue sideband 13.6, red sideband 14.9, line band 11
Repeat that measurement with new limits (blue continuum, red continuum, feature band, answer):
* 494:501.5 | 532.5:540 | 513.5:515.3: 0.336 mag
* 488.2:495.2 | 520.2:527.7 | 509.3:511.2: 0.299 mag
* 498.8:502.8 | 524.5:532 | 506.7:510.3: 0.161 mag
